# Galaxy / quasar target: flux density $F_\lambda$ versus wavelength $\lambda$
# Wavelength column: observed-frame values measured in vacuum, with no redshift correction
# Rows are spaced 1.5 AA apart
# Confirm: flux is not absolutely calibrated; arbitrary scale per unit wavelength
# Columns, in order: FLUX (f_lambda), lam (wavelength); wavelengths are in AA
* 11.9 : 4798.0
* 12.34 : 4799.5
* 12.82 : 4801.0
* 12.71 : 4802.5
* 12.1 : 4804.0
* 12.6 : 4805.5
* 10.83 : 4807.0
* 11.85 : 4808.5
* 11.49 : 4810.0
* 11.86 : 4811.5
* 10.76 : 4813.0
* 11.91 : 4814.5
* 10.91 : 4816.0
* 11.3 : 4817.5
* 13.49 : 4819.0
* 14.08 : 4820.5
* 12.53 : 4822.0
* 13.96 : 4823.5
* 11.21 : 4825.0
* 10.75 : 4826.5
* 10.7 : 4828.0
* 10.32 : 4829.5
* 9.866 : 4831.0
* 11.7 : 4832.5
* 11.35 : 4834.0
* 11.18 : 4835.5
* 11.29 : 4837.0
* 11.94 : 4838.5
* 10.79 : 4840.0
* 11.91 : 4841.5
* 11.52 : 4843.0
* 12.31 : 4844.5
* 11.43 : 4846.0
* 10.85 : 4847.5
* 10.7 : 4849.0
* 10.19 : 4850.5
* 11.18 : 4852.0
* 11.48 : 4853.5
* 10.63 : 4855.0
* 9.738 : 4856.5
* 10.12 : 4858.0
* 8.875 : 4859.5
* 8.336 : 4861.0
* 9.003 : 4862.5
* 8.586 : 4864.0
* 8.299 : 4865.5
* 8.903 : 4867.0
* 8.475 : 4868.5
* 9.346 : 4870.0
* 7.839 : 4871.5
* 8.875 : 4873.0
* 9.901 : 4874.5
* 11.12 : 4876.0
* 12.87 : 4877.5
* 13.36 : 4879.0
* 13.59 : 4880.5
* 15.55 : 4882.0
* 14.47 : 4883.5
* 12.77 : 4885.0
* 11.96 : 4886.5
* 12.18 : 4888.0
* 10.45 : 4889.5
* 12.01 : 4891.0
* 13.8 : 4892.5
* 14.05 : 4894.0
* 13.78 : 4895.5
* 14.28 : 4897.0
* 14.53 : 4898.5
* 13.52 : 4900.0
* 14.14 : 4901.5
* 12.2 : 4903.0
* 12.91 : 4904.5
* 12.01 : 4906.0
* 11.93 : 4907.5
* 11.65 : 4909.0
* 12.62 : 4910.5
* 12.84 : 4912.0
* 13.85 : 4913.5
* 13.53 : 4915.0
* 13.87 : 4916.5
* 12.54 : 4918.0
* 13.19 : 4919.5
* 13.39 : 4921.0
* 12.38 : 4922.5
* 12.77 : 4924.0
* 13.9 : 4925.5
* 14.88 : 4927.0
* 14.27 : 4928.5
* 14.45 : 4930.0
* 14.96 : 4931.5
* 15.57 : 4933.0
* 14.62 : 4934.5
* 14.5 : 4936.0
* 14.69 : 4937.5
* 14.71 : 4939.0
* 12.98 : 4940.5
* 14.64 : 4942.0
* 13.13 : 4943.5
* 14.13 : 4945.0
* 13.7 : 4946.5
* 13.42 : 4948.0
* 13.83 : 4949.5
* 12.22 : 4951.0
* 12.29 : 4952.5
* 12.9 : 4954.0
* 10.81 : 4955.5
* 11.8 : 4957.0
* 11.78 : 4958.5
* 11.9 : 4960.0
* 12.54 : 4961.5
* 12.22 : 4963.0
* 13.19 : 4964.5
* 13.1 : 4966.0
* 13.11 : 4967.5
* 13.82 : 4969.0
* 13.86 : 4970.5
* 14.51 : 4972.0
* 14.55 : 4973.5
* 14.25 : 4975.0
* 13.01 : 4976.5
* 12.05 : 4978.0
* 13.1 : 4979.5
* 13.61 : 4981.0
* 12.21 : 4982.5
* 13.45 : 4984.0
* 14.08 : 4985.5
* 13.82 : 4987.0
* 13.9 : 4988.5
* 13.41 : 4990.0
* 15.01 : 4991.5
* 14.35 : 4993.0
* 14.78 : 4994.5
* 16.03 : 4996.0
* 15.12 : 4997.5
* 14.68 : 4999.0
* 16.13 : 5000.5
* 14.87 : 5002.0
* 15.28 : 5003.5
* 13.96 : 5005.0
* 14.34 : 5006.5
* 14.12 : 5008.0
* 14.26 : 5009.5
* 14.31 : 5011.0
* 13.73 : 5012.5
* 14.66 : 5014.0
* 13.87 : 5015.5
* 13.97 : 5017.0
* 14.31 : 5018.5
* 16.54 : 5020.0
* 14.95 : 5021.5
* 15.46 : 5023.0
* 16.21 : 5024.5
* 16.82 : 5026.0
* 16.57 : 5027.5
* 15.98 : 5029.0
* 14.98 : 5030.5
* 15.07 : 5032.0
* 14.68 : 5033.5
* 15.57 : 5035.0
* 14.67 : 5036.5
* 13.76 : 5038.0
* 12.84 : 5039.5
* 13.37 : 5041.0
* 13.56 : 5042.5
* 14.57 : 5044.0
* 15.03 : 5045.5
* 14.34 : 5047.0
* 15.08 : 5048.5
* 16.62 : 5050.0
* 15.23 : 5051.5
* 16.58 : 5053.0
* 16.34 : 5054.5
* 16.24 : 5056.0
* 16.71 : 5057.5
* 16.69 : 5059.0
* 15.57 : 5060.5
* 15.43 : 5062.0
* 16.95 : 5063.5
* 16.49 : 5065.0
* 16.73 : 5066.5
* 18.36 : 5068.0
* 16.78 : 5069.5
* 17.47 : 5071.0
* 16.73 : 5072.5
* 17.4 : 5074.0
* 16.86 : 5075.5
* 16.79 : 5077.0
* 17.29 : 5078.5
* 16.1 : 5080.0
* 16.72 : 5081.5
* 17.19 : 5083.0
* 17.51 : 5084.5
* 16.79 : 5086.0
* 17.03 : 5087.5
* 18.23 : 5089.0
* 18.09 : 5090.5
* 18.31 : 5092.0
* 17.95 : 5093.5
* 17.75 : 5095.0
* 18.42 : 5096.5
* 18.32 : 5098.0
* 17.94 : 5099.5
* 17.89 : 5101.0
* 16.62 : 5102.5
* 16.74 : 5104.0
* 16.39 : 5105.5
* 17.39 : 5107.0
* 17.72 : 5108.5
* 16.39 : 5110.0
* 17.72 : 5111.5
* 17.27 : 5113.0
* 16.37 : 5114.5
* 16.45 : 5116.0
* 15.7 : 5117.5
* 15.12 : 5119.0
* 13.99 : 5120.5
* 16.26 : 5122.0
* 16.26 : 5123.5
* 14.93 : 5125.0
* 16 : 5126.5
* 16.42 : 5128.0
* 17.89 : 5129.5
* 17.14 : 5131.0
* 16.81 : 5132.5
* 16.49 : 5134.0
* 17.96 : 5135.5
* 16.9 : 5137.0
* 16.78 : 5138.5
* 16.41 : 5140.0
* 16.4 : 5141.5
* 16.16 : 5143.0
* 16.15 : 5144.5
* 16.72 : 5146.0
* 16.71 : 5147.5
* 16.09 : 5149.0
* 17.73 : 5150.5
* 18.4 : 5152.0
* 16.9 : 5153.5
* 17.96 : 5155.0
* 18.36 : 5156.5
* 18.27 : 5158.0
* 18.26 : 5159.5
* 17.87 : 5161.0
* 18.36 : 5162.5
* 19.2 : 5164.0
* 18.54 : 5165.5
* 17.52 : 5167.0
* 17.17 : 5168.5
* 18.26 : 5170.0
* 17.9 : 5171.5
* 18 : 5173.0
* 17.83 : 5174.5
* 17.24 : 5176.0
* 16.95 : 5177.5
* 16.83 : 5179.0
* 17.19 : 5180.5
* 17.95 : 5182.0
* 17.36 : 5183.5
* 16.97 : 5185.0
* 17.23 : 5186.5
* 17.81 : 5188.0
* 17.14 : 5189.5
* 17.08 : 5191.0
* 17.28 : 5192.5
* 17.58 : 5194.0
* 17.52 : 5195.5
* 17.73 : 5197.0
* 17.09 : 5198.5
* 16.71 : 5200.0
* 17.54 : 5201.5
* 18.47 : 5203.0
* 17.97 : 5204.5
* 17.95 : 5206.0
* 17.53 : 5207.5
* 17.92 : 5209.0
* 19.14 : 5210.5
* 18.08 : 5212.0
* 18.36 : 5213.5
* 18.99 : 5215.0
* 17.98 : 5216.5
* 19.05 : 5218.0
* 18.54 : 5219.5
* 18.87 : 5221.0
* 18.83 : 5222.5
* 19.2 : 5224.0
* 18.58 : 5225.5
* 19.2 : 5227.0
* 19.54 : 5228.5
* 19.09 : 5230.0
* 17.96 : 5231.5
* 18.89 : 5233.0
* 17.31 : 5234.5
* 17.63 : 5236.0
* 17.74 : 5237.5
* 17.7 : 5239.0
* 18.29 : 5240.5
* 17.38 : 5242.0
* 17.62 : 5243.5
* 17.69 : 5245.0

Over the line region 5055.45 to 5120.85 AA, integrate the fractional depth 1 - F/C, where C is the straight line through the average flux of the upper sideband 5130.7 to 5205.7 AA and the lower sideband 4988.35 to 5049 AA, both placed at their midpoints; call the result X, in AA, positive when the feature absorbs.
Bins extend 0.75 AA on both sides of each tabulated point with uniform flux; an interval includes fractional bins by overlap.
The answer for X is -4.07 AA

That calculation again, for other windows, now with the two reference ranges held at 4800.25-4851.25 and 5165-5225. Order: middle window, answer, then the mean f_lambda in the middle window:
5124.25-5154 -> 0.3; 16.7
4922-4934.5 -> -0.8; 14.2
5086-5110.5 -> -2.1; 17.6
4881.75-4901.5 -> -0.9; 13.3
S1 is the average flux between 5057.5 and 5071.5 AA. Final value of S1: 16.7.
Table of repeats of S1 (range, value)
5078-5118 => 17.3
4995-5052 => 14.9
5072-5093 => 17.2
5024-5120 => 16.4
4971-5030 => 14.5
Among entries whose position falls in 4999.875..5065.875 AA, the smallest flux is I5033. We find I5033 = 12.84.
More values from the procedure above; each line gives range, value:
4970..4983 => 12.05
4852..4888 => 7.839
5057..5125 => 13.99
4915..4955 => 12.22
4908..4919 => 11.65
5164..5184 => 16.83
